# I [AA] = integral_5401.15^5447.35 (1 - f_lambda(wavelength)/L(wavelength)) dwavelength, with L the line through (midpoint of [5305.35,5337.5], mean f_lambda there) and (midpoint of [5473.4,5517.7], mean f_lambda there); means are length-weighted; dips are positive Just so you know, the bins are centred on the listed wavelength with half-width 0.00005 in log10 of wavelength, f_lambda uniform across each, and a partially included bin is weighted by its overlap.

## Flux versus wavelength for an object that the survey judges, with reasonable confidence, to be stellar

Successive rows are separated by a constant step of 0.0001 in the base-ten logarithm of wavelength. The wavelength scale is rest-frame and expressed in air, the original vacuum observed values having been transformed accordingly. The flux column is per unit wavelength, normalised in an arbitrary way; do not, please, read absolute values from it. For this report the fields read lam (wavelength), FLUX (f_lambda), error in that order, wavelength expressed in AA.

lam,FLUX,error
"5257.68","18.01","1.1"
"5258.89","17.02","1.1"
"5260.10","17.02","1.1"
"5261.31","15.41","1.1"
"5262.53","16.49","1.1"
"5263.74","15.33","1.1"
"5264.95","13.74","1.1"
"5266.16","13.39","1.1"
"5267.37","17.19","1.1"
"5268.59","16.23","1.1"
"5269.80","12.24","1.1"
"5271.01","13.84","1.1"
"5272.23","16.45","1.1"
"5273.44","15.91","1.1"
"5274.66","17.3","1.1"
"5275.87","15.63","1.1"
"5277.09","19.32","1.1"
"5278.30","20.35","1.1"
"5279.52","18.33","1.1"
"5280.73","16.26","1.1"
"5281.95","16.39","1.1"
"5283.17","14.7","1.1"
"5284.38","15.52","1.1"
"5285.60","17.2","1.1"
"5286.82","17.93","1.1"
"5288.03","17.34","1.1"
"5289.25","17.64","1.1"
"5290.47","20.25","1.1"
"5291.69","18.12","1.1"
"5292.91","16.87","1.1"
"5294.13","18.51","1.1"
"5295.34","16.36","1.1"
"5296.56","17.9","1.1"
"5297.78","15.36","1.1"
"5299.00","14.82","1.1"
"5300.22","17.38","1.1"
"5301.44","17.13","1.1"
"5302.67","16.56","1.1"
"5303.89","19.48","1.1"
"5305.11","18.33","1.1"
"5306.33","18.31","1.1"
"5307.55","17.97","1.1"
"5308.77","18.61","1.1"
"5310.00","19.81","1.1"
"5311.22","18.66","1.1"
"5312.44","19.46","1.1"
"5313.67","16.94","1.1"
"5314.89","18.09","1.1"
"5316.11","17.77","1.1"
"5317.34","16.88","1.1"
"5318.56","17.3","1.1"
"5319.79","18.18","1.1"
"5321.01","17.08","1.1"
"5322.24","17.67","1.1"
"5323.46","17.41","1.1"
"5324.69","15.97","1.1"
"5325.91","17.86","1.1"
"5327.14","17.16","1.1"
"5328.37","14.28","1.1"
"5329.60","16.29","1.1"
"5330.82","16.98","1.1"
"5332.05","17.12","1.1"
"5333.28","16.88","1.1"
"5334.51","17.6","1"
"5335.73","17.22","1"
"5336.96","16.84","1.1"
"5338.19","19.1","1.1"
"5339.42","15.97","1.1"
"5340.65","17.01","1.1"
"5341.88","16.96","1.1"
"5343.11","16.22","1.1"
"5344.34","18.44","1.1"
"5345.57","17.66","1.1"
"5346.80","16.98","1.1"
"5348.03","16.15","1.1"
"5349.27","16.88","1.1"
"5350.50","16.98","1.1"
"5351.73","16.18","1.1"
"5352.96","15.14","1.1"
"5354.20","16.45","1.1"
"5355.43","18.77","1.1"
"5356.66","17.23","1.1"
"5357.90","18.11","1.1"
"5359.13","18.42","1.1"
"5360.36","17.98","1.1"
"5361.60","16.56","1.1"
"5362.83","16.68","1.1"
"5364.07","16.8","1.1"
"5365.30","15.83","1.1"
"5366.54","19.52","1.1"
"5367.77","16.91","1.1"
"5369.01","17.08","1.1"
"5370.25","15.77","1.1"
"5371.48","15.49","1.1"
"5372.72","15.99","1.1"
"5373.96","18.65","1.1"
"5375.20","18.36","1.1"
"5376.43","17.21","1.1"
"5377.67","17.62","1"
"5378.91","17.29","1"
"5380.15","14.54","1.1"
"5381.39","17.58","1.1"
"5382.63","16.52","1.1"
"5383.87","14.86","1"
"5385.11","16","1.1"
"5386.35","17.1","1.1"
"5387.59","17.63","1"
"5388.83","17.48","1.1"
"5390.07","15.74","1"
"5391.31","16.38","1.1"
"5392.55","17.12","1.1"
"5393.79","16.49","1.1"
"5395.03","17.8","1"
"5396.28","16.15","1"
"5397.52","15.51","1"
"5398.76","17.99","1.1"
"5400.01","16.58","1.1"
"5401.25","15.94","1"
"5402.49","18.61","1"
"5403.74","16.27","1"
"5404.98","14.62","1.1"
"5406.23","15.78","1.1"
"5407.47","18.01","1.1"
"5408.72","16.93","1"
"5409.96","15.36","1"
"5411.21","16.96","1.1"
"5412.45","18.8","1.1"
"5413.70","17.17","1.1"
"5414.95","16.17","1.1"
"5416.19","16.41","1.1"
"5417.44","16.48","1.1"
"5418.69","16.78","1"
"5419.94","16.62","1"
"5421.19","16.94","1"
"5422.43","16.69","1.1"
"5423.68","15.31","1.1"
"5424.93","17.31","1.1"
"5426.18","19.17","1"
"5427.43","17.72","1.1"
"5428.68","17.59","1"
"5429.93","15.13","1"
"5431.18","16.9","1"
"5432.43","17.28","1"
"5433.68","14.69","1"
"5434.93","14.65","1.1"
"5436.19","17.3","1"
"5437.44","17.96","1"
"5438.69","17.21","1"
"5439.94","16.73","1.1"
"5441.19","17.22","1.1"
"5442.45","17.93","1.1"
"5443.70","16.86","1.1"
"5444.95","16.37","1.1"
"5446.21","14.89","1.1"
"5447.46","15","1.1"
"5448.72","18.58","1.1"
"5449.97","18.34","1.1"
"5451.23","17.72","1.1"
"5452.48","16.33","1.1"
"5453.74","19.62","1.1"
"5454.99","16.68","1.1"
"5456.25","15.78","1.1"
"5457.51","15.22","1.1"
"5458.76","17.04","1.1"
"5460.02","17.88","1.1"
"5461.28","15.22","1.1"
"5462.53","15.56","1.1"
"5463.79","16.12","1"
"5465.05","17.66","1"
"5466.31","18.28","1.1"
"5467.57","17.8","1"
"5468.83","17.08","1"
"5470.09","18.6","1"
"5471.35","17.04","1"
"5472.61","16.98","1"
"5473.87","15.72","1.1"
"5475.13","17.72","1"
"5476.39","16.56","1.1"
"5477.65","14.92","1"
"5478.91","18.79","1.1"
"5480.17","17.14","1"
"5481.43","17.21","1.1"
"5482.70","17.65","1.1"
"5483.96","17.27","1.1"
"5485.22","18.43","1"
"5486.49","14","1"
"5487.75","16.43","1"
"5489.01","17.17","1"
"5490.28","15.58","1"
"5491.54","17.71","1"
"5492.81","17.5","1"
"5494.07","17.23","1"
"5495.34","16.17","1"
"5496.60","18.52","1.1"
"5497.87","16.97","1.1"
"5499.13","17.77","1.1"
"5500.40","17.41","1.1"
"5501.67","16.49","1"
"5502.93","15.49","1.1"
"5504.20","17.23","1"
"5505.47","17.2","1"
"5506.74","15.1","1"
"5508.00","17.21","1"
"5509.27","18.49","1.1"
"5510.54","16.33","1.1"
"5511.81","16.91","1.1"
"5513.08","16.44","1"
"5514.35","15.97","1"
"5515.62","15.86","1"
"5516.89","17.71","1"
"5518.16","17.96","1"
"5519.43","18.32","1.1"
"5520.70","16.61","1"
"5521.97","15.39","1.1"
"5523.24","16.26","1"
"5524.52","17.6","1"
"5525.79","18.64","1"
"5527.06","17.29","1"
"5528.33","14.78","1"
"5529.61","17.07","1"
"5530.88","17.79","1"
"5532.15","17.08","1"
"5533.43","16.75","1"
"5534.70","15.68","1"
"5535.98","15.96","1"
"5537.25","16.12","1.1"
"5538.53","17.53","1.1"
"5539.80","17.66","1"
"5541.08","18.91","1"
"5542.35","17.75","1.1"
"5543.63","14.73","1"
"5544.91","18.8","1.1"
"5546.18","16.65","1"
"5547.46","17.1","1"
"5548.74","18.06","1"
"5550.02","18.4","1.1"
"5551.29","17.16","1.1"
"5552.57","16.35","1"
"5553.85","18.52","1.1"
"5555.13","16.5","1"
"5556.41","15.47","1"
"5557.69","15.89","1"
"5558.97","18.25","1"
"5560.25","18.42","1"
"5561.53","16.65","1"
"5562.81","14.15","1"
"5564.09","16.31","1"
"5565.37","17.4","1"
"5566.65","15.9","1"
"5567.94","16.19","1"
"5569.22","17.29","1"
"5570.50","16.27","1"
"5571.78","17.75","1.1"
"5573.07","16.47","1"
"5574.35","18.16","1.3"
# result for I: 1.1 AA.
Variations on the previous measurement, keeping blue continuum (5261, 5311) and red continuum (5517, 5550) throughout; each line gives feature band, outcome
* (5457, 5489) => 0.3 AA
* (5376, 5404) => 0.4 AA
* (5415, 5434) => 0.3 AA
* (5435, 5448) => 0.3 AA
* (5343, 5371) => -0.2 AA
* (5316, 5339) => -0.2 AA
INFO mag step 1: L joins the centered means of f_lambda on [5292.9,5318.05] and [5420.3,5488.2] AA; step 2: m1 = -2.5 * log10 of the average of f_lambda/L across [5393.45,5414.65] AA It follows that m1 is 0.03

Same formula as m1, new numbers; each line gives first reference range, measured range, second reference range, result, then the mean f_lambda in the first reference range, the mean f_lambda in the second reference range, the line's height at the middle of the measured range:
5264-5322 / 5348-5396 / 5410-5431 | 0.01 mag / 17.1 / 16.9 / 17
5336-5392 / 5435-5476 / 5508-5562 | 0.00 mag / 17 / 17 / 17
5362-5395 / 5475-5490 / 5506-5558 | 0.00 mag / 16.8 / 17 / 16.9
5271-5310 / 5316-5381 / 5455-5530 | 0.01 mag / 17.3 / 16.9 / 17.2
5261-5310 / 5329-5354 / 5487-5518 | 0.00 mag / 16.8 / 16.9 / 16.9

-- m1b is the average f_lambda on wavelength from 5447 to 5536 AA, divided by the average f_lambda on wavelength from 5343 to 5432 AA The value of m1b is 1.0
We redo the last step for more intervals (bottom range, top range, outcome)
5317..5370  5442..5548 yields 0.99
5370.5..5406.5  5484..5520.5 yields 1.02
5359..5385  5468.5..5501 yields 1.01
